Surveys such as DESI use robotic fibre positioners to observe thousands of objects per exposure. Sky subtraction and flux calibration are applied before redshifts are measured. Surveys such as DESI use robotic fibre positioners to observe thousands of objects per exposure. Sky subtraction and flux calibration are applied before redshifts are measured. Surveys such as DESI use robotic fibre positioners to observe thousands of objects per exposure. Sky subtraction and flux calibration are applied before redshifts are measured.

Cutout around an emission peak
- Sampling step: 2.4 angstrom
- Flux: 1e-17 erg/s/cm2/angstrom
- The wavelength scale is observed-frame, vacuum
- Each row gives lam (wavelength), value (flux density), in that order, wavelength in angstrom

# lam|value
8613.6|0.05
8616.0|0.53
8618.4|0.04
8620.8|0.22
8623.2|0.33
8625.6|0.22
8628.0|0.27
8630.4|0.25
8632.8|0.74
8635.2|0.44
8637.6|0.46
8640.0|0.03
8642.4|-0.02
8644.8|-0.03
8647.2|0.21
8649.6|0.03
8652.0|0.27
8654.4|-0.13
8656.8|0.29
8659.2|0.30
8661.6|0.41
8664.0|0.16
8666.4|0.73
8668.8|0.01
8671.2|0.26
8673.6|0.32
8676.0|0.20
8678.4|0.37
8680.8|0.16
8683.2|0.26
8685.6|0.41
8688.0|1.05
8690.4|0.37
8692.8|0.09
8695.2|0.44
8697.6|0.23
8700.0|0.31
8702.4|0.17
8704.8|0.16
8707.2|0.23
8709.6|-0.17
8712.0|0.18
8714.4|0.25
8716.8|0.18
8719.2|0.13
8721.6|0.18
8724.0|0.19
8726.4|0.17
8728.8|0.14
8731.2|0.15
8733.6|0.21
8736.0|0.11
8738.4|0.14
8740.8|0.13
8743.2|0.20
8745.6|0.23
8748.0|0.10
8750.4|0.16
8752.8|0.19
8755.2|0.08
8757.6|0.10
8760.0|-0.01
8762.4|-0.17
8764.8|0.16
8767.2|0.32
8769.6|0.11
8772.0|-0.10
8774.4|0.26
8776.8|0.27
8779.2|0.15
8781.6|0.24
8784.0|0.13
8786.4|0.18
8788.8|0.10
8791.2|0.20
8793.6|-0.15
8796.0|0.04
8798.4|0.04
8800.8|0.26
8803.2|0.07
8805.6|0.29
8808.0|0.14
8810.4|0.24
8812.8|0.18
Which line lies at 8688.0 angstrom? H-gamma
